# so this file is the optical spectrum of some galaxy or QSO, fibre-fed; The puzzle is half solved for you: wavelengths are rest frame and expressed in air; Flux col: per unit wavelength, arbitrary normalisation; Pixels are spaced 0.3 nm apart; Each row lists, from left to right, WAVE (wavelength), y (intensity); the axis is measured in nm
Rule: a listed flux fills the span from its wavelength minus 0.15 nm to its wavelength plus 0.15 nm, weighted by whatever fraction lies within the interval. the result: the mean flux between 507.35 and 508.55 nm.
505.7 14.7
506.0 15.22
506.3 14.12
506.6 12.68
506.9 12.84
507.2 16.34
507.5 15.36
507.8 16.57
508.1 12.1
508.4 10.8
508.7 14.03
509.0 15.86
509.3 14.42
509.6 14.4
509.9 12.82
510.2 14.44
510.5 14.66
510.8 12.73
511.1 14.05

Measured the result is 13.7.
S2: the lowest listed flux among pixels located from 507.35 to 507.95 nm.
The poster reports 15.36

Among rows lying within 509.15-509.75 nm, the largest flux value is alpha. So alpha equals 14.42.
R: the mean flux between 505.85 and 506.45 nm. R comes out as 14.7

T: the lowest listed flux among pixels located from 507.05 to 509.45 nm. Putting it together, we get 10.8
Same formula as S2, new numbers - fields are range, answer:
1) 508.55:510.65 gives 12.82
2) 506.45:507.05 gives 12.68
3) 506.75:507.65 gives 12.84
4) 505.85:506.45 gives 14.12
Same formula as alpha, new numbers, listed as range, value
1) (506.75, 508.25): 16.57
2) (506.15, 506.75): 14.12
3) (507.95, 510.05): 15.86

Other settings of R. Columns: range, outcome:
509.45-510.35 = 13.9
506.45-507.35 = 14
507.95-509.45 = 13.4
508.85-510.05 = 14.4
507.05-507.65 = 15.8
